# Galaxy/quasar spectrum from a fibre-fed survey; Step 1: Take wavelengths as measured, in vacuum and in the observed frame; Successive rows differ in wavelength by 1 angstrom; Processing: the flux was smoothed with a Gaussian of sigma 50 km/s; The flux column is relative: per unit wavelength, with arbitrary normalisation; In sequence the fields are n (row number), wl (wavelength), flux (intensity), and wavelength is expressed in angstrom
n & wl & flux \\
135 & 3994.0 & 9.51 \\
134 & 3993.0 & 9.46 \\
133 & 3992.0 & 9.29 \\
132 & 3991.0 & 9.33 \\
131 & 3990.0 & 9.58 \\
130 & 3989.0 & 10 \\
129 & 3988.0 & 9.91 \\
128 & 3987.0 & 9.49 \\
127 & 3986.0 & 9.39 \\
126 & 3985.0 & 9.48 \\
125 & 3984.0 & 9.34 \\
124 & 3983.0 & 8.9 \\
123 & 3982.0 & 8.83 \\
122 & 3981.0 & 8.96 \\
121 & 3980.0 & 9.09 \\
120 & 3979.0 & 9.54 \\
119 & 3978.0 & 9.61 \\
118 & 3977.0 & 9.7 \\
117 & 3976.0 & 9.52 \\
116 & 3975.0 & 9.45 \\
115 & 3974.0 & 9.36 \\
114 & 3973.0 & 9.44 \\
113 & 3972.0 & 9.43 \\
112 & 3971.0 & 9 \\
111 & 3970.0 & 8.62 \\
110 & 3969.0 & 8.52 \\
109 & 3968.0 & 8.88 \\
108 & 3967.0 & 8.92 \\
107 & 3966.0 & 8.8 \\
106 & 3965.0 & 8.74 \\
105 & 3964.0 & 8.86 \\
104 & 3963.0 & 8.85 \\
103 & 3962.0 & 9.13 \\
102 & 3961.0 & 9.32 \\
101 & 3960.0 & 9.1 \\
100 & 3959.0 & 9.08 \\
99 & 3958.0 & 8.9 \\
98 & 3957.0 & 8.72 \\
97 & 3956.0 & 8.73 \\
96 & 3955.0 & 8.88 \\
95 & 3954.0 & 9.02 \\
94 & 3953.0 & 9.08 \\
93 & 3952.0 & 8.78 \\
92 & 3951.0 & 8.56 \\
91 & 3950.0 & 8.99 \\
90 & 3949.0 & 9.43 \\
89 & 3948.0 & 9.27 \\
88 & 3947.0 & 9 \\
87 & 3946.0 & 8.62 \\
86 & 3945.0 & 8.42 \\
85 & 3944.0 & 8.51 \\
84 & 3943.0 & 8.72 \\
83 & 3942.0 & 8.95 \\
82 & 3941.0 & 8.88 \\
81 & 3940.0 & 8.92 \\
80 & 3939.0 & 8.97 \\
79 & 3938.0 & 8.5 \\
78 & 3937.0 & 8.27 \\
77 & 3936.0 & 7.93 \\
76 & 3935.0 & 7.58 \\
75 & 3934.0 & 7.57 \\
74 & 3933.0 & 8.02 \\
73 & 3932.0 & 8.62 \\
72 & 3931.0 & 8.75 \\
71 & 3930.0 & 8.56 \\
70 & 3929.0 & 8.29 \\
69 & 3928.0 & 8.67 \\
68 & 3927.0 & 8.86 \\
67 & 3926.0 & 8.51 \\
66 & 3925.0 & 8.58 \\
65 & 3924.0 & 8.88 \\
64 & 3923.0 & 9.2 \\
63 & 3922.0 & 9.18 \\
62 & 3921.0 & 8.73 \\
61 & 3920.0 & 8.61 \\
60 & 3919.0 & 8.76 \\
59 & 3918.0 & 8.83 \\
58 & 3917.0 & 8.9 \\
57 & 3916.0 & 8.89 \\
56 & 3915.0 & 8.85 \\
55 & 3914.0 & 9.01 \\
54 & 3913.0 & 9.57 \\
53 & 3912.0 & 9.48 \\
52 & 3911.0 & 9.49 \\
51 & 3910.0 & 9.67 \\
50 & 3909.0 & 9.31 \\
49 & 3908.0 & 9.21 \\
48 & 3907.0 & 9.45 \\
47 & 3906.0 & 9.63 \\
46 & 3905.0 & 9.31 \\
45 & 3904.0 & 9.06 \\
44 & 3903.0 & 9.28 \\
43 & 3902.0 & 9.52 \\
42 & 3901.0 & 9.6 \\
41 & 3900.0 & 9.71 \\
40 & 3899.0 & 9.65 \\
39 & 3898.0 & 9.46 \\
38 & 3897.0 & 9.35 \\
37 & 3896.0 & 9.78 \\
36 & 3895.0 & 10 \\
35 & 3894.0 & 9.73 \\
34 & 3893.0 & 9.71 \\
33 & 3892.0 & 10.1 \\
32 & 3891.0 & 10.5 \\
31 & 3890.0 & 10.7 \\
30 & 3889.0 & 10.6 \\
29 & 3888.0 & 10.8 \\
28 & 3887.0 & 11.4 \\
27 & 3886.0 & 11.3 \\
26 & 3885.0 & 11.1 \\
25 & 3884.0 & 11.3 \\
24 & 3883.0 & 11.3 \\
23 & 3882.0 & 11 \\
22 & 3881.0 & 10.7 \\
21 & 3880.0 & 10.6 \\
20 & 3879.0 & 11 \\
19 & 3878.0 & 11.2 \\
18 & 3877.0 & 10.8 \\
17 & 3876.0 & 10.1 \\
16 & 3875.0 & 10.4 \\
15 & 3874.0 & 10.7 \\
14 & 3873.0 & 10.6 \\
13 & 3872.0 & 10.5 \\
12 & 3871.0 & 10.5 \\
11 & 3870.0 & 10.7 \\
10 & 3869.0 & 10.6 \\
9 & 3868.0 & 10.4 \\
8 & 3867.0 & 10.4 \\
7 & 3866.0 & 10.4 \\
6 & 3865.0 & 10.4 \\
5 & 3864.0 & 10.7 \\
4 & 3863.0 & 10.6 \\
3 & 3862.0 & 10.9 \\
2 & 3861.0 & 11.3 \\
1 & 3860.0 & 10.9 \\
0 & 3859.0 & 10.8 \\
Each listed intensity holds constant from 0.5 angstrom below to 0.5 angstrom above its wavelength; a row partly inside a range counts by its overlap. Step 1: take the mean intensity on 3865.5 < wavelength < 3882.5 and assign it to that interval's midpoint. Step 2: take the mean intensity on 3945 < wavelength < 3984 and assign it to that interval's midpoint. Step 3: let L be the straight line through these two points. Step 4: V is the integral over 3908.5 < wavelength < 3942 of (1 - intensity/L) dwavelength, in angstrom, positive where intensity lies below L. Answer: 3.4 angstrom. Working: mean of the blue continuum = 10.6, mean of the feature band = 8.76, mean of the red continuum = 9.04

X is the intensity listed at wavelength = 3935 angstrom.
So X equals 7.58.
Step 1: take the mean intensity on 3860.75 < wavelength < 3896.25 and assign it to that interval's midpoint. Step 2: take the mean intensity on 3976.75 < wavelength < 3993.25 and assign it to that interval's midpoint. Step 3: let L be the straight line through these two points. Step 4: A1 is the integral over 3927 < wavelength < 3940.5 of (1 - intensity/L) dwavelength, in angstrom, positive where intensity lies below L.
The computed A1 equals 2.2 angstrom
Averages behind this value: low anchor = 10.6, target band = 8.38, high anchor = 9.4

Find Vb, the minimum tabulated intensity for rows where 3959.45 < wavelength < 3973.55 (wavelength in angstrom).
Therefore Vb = 8.52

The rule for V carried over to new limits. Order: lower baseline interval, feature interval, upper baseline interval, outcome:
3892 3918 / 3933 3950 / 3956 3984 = 1.2 angstrom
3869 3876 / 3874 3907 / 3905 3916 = -1.0 angstrom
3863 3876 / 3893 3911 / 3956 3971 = 0.8 angstrom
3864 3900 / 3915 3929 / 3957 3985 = 1.5 angstrom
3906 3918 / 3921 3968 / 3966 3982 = 2.4 angstrom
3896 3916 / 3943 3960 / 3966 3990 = 0.8 angstrom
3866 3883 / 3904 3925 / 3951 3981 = 1.7 angstrom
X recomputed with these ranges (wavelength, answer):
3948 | 9.27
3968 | 8.88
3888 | 10.8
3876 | 10.1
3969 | 8.52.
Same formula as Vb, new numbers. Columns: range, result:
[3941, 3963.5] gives 8.42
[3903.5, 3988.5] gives 7.57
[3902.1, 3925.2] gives 8.58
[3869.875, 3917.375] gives 8.85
